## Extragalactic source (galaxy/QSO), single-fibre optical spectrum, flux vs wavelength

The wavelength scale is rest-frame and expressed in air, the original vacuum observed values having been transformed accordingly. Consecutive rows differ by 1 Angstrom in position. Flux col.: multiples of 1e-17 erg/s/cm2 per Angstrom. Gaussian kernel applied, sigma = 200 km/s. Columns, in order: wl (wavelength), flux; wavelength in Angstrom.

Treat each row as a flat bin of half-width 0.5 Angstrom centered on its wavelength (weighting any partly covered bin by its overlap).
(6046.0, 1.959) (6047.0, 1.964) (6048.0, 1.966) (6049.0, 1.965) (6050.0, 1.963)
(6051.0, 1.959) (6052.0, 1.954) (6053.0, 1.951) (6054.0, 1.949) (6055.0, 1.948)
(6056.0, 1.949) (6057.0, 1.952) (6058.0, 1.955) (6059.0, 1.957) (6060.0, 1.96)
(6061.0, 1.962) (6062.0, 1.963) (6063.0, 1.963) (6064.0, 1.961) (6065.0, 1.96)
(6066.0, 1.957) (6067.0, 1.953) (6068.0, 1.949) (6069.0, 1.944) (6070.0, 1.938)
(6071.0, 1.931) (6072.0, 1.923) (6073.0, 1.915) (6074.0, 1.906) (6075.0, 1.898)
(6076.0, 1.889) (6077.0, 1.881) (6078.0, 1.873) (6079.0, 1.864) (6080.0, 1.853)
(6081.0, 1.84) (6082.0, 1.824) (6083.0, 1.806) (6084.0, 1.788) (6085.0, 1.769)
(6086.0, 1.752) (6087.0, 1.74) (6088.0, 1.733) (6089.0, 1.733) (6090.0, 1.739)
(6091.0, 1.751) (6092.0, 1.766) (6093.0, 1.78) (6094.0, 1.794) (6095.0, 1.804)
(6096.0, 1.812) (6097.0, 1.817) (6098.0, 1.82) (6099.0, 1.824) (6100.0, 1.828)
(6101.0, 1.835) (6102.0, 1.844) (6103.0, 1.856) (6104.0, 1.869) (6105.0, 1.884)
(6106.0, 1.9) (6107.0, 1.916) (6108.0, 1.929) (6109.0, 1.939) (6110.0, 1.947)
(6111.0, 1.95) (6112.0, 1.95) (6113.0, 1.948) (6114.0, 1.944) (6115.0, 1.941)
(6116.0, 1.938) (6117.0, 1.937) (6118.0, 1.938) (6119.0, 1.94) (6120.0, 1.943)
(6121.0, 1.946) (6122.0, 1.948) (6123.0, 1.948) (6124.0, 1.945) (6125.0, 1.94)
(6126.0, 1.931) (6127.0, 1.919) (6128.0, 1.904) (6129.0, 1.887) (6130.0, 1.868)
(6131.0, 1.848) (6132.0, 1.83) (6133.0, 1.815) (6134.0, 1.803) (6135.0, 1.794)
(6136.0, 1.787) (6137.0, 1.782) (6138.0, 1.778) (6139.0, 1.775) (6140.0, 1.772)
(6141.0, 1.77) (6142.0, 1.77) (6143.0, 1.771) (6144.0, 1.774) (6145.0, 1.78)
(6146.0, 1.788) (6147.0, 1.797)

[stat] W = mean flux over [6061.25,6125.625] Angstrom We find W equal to 1.88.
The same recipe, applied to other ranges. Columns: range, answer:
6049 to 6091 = 1.89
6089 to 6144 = 1.86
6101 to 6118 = 1.92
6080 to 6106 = 1.8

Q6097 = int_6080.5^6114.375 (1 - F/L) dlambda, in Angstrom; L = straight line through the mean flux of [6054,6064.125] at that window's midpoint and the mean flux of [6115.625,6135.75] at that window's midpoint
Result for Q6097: 1.5 Angstrom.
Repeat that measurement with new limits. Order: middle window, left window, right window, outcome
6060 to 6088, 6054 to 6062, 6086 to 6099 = -0.2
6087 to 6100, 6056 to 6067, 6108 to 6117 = 1.1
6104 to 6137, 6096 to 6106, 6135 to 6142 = -1.8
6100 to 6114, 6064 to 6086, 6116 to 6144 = -0.2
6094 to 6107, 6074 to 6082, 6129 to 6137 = 0.1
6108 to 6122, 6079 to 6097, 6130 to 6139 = -1.1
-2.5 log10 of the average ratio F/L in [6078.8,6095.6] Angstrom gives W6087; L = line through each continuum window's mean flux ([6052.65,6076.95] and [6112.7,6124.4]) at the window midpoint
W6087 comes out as 0.09 mag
